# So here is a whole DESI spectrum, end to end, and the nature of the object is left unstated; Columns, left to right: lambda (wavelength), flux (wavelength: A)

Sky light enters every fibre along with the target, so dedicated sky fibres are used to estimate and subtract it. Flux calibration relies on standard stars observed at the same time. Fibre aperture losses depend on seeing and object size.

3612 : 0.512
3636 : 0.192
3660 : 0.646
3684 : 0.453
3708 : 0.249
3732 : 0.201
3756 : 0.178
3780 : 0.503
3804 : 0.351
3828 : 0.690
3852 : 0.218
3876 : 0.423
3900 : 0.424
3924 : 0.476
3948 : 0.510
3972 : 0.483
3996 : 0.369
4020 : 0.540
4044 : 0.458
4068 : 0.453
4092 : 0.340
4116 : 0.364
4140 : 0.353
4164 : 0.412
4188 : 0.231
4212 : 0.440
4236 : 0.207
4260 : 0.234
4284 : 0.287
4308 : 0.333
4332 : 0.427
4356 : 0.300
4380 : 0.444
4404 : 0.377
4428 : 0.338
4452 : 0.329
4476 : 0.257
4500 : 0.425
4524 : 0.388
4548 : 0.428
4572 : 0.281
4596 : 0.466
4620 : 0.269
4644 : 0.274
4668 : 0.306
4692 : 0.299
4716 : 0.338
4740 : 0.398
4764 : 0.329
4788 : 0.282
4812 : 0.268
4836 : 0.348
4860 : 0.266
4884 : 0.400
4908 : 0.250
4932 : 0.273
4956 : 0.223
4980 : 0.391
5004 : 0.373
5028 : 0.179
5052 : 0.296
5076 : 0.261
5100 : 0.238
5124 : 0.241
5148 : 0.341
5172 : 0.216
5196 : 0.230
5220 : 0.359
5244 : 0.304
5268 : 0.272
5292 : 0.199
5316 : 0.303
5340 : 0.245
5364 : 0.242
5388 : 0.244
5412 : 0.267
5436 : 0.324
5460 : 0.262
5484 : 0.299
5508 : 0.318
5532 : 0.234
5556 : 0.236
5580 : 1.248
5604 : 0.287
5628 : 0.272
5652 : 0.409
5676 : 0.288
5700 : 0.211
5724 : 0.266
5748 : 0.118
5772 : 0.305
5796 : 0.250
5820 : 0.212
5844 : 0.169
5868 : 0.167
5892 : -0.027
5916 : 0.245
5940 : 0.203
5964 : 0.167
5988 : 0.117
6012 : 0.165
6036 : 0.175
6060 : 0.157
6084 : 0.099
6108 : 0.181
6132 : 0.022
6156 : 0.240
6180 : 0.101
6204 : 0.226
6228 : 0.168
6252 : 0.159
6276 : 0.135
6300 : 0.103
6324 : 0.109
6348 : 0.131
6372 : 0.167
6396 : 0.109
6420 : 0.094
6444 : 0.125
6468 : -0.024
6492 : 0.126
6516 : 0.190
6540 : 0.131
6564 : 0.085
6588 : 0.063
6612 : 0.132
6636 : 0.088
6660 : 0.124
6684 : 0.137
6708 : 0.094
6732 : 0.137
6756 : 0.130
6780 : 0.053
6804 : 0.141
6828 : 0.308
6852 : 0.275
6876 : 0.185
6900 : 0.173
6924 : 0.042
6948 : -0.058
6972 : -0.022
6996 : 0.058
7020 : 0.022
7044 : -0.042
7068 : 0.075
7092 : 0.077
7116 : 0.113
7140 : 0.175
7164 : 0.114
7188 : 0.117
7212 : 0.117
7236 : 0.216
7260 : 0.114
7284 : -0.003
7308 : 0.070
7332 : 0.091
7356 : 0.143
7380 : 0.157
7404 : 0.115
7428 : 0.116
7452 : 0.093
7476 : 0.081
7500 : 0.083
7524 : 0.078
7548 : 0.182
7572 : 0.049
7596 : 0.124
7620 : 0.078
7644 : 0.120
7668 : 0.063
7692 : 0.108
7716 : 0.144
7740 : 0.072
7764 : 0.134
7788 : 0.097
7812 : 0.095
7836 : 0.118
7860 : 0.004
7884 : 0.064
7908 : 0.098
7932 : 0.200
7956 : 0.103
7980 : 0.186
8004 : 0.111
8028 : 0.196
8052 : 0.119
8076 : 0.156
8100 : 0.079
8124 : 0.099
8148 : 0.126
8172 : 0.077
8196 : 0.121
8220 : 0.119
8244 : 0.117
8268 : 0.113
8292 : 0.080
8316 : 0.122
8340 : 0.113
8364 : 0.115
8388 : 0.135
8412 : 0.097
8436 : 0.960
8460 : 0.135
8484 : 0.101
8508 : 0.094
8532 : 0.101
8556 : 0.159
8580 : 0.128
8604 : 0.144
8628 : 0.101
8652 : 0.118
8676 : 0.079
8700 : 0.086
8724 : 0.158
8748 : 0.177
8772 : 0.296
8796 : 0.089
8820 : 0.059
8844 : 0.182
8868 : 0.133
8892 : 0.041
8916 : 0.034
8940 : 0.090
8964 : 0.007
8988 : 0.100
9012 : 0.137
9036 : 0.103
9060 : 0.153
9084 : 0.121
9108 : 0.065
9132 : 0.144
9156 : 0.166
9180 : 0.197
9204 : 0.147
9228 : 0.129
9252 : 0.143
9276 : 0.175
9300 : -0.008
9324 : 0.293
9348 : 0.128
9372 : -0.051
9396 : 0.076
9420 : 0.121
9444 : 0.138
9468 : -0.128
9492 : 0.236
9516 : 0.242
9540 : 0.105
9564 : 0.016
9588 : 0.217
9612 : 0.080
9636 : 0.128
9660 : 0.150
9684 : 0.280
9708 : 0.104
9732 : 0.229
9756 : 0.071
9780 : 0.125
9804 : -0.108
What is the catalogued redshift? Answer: 1.263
